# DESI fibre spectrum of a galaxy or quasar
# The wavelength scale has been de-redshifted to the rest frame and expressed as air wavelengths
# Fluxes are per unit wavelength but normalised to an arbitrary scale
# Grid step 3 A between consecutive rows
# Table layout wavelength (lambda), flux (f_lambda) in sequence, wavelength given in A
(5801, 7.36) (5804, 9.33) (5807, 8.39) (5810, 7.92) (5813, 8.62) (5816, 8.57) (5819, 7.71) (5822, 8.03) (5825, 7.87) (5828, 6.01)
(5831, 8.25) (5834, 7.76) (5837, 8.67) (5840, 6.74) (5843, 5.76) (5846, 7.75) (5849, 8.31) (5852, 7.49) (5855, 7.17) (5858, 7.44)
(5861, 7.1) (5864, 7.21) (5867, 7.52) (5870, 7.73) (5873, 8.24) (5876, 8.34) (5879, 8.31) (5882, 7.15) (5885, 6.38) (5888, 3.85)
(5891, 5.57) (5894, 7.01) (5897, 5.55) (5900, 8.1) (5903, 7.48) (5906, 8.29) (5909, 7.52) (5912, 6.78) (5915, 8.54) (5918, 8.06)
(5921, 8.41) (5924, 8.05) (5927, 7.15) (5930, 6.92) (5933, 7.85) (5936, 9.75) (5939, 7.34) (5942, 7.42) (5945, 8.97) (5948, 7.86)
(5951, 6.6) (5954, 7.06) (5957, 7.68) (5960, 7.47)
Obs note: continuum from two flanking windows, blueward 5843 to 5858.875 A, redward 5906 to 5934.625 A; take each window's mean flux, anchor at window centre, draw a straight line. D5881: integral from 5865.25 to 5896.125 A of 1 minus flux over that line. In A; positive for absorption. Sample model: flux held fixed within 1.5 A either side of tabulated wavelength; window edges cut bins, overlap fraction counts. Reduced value 2.4 A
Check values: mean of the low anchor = 7.46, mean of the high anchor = 7.74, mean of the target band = 6.98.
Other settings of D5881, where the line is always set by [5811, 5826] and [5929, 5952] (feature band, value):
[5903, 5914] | 0.5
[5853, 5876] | 1.5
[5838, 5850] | 1.4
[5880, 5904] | 4.8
